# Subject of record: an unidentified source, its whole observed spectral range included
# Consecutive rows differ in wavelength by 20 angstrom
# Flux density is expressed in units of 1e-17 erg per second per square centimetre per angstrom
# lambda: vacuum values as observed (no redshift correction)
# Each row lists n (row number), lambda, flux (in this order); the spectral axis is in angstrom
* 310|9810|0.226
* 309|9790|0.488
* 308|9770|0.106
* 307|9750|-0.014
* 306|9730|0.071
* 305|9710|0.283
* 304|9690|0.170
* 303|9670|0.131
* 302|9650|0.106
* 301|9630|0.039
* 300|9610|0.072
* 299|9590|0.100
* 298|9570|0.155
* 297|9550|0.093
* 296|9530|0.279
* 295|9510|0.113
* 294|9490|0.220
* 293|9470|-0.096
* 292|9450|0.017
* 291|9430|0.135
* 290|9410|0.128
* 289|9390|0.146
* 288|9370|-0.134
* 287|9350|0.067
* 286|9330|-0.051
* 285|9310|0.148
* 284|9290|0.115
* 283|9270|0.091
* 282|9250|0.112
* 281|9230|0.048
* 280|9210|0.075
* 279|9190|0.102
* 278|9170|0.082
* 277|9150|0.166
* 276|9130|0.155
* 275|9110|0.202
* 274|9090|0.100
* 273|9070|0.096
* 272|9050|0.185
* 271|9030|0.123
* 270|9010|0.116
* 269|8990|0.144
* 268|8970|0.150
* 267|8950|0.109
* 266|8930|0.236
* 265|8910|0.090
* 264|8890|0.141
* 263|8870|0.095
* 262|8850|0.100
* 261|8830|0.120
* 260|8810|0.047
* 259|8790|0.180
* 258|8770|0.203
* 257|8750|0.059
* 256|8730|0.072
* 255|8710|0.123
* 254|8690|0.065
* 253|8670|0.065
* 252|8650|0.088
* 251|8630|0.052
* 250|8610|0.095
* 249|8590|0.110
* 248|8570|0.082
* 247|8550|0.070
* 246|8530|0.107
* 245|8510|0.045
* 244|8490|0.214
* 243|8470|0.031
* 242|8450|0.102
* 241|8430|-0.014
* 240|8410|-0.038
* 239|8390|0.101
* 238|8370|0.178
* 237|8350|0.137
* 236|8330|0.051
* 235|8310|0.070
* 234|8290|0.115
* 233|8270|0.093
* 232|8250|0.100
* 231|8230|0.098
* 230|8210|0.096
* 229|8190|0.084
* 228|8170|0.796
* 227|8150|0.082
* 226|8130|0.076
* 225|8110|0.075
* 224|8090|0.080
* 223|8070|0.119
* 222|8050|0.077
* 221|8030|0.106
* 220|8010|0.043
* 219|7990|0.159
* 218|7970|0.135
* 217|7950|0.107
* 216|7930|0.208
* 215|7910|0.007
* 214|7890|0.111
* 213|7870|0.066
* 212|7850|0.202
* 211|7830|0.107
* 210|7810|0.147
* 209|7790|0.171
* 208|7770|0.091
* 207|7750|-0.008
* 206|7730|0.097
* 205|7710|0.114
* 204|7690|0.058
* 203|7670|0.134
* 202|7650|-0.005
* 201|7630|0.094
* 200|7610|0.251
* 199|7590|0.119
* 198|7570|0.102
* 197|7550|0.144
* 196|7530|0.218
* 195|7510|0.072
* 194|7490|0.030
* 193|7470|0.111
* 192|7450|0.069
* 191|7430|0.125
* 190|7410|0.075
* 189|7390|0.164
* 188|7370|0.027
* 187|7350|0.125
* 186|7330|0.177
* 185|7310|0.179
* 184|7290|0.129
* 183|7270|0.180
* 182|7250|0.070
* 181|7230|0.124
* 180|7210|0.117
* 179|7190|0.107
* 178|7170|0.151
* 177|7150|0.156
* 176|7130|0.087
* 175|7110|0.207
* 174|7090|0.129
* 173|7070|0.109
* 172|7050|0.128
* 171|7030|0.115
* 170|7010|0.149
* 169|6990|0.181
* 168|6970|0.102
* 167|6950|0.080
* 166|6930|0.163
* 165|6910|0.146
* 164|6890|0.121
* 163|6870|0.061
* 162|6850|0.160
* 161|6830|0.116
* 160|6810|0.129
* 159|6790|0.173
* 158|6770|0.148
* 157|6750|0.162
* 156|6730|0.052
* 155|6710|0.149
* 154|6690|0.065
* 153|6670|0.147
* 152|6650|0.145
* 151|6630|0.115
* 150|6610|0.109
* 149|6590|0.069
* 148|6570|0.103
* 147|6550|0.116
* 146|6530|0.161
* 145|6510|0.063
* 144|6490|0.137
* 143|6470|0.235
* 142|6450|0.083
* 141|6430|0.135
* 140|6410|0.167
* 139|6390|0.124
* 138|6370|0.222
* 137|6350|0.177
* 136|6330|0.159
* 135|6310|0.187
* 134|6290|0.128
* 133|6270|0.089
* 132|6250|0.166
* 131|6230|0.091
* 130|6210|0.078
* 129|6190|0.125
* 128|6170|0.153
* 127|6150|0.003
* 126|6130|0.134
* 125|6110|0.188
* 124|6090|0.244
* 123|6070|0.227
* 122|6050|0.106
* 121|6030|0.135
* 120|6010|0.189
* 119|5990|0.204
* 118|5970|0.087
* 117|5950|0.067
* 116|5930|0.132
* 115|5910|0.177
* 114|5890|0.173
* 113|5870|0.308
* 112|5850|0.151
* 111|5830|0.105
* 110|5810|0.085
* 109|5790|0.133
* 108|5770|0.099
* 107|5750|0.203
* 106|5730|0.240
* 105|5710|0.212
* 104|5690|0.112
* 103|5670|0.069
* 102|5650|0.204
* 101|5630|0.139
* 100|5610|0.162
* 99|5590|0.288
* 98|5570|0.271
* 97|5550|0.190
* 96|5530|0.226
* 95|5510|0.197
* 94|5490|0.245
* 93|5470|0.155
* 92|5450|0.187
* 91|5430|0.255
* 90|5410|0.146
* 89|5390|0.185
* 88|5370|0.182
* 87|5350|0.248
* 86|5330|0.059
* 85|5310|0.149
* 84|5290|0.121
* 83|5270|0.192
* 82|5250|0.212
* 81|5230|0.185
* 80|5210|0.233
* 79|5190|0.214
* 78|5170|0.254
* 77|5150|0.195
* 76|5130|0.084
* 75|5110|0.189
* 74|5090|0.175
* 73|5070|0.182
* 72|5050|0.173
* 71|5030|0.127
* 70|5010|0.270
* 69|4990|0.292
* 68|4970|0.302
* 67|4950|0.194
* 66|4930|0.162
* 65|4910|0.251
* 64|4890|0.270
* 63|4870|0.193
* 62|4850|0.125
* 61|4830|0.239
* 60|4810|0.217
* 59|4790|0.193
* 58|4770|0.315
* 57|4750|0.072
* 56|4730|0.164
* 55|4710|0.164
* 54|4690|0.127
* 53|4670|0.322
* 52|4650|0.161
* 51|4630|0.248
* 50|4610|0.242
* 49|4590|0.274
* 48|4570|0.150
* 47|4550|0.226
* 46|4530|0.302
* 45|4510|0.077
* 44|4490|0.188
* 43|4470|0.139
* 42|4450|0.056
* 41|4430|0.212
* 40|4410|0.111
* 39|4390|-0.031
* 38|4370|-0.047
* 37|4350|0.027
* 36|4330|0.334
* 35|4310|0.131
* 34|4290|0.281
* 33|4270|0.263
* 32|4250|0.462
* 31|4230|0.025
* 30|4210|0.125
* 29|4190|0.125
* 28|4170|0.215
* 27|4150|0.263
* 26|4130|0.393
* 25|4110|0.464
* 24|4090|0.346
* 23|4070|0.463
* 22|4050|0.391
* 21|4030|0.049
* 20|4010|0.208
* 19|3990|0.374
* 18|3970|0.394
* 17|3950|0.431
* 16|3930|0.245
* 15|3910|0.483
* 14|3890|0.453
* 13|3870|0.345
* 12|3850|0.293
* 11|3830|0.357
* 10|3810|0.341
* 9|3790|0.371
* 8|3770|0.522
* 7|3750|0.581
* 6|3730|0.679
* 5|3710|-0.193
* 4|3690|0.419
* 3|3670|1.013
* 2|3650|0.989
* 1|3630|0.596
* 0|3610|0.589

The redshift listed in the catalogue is 1.19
